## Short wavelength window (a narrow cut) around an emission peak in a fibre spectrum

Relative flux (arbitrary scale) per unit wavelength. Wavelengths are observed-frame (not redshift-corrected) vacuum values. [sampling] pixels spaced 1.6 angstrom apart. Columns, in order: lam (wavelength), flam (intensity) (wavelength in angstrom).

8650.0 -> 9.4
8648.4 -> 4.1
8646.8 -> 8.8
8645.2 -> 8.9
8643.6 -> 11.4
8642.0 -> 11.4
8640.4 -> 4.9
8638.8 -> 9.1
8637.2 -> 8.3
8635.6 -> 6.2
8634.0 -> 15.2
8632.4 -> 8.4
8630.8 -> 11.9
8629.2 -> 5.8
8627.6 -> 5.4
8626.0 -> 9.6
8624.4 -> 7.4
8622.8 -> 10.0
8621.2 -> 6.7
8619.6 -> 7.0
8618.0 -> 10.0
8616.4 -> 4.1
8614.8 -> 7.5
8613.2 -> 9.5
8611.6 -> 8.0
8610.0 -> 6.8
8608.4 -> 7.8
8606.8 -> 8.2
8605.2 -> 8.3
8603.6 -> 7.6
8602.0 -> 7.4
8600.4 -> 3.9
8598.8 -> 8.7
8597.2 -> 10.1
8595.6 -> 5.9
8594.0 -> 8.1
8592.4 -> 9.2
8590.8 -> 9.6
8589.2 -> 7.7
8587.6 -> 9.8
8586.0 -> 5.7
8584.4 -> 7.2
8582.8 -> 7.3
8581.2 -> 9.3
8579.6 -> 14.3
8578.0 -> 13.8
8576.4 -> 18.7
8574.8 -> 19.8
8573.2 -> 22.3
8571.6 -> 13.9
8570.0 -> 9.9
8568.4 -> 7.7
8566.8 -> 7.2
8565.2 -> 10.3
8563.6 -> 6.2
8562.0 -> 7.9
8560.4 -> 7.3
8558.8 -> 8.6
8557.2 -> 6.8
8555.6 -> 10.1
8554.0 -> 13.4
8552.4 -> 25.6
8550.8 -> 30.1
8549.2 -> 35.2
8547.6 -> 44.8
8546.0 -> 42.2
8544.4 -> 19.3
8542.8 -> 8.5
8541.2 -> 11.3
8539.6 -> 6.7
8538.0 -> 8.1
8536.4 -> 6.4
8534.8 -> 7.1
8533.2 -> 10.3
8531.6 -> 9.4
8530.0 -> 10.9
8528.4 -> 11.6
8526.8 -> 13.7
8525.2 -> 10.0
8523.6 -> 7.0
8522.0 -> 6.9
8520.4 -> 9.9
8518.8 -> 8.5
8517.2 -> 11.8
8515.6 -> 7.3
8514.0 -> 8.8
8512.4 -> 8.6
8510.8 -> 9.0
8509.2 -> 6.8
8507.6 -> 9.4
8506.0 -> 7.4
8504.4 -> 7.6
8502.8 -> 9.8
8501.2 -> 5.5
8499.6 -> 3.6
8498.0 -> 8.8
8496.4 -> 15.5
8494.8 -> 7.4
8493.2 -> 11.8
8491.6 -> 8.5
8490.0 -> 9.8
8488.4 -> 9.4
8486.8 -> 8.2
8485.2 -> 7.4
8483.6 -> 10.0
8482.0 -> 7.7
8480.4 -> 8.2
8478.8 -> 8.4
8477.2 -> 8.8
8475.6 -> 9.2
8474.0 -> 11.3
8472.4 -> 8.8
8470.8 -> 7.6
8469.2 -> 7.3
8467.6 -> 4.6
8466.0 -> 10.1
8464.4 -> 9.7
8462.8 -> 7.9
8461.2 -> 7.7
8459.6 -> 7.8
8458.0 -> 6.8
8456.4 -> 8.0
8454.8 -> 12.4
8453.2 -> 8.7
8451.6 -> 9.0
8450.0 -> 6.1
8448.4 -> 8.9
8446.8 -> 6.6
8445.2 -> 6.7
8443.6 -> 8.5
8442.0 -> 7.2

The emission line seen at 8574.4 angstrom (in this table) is [N II] 6583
